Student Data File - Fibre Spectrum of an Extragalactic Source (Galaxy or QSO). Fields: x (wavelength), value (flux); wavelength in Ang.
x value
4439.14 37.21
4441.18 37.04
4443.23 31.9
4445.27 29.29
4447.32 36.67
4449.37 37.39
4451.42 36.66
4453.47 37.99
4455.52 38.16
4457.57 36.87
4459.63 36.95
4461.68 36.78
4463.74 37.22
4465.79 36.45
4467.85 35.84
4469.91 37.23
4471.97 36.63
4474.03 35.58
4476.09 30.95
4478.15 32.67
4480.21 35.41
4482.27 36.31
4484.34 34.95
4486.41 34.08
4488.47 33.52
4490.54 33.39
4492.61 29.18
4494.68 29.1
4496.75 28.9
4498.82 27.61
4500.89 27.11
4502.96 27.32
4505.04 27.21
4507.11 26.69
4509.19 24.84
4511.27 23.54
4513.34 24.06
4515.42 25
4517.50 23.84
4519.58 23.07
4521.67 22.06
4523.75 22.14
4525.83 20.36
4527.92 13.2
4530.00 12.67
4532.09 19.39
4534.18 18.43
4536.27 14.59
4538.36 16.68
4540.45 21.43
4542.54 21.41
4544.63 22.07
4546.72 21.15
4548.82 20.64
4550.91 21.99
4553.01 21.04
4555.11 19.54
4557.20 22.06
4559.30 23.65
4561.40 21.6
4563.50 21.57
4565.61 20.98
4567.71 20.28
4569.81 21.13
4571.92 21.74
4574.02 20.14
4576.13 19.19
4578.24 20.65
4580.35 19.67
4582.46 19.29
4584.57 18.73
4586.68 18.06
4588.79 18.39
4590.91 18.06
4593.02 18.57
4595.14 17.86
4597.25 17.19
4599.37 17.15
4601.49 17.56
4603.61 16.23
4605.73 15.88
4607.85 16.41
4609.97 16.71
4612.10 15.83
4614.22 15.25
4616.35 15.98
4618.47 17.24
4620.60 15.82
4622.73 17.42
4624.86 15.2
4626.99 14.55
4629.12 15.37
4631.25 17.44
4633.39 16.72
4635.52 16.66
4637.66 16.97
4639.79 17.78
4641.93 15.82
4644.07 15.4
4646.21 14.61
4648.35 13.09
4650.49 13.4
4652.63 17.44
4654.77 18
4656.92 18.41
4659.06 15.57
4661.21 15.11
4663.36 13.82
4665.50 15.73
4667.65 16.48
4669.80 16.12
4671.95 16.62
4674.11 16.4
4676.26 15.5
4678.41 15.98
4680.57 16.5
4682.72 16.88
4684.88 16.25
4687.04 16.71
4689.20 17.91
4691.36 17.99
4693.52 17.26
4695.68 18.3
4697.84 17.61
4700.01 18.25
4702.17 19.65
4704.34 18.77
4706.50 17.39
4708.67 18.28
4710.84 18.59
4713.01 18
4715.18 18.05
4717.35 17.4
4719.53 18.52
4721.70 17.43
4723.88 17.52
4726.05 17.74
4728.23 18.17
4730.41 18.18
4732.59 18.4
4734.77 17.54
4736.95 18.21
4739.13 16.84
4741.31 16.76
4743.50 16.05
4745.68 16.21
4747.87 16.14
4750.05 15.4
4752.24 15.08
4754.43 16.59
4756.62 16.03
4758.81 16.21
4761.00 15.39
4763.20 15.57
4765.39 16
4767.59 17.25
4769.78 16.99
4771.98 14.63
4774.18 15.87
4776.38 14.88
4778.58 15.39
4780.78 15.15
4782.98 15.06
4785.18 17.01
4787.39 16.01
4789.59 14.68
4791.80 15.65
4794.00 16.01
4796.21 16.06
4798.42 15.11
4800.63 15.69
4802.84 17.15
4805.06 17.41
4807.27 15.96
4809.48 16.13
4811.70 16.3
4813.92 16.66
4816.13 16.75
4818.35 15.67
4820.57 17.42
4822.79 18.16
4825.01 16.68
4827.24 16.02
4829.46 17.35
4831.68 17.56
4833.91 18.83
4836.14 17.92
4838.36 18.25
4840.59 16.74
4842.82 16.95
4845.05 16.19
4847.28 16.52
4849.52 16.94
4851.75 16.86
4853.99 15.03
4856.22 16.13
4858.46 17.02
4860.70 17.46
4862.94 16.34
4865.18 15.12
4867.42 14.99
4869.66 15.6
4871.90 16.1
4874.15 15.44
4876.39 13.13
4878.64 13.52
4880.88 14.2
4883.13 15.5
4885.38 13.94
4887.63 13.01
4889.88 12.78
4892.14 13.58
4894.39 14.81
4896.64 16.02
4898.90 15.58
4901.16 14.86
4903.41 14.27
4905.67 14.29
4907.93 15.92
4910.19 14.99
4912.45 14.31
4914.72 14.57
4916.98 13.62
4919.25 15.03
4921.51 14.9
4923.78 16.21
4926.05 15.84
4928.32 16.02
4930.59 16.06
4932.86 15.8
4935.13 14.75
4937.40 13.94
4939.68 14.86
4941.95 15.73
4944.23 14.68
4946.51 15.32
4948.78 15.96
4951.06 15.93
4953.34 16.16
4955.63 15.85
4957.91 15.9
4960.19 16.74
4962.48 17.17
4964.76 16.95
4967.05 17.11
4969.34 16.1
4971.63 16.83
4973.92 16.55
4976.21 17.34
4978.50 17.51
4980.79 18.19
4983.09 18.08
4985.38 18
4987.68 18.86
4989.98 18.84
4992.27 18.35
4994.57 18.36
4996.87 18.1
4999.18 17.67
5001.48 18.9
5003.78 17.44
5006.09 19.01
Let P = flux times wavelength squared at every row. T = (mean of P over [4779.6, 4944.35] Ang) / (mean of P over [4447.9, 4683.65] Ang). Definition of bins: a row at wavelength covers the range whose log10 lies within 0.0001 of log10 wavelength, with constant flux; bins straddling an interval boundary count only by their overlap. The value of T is 0.8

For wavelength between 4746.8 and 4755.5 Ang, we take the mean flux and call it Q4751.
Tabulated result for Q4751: 15.8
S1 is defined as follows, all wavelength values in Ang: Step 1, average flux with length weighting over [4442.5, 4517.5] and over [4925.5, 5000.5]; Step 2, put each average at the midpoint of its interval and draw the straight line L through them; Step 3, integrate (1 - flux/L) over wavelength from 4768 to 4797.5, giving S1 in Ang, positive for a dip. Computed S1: 9.0 Ang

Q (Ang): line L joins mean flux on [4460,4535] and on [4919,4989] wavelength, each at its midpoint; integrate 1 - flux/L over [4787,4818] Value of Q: 6.4 Ang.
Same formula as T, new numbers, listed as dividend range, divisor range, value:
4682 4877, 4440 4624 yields 0.76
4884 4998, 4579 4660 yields 1.09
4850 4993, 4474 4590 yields 0.79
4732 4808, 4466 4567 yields 0.71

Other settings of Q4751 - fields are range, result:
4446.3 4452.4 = 36.9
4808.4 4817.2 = 16.5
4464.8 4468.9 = 36.1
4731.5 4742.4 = 17.6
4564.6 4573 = 21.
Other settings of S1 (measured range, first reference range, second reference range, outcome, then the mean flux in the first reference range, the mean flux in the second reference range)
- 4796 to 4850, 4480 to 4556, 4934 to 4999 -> 6.5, 24.3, 16.7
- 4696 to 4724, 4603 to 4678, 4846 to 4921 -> -4.2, 16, 15.1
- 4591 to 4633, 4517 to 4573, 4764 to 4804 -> 5.5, 20.3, 15.8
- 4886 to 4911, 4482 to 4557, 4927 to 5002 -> 4.6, 24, 16.7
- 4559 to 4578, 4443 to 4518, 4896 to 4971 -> 5.2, 32.3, 15.5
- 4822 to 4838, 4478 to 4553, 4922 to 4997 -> 1.2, 24.7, 16.6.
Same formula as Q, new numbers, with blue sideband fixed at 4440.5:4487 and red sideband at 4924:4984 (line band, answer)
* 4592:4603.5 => 4.8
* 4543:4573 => 9.9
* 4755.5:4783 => 9.1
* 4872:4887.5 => 3.9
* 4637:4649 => 5.4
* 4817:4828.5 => 2.5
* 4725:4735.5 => 2.9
